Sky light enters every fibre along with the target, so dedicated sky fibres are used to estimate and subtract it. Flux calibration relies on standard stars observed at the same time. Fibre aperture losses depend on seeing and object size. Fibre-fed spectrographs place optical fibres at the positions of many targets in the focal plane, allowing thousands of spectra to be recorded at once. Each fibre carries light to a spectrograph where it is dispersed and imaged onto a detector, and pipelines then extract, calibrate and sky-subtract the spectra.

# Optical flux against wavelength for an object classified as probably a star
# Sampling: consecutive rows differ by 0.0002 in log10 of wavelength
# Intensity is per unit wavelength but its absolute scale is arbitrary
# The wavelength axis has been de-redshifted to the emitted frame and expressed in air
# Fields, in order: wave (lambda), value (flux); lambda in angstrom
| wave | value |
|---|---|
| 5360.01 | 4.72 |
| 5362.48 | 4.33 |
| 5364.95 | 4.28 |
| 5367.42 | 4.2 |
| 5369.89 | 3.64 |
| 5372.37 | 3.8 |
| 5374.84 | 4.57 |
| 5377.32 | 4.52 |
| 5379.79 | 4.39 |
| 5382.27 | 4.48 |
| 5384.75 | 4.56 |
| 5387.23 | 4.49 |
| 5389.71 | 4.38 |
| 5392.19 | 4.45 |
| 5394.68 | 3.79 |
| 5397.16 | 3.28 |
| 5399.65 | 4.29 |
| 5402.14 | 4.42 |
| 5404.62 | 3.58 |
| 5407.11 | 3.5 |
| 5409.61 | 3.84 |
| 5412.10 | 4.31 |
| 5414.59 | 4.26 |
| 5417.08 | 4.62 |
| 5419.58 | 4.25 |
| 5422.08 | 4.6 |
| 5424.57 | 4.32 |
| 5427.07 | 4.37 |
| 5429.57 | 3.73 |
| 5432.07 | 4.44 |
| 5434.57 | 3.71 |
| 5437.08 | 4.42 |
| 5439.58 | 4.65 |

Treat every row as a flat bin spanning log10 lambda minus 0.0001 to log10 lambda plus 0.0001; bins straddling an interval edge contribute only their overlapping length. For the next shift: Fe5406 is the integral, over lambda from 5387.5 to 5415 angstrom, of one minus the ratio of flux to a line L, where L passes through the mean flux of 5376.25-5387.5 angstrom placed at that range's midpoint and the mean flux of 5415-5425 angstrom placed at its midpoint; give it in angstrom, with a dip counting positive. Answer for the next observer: 2.8 angstrom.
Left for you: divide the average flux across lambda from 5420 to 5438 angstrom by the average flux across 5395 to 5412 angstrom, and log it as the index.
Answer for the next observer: 1.10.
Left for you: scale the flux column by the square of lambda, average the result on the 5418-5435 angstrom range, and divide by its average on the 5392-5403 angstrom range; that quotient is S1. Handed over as 1.07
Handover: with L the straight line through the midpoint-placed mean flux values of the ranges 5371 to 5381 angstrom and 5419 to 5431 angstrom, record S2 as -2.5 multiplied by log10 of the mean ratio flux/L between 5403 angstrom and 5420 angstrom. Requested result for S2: 0.06 mag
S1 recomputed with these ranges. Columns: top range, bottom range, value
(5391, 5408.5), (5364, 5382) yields 0.93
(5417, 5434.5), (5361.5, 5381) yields 1.03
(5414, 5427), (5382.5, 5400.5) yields 1.06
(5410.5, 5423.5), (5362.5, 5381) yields 1.06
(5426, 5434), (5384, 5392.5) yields 0.94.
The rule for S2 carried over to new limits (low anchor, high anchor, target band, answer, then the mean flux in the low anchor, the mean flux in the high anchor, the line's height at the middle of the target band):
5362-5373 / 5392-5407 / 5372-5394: -0.11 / 4.04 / 3.9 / 3.97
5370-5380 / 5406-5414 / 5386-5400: -0.01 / 4.24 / 3.92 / 4.07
